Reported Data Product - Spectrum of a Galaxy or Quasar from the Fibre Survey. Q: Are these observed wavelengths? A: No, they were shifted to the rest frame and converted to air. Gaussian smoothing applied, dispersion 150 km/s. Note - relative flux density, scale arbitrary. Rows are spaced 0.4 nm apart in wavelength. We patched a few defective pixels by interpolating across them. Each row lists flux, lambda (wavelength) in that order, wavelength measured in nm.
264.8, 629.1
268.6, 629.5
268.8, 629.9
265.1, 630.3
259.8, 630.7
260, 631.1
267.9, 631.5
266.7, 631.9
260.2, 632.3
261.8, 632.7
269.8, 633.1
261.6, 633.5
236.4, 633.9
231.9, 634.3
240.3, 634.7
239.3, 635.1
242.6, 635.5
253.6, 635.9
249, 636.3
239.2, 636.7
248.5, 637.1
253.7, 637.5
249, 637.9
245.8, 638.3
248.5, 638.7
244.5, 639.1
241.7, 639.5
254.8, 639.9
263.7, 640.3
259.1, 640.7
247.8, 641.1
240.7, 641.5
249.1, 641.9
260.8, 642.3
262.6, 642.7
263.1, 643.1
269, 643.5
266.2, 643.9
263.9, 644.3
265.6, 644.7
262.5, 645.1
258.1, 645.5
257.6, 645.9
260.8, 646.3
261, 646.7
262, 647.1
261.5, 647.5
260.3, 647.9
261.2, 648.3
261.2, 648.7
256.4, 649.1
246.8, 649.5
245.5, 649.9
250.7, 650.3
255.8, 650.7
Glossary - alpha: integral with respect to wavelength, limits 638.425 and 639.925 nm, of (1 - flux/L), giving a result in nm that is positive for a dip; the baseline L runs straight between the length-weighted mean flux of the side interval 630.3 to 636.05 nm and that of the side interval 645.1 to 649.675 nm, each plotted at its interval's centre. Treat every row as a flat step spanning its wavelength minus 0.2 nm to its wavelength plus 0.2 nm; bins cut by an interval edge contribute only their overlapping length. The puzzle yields 0.057 nm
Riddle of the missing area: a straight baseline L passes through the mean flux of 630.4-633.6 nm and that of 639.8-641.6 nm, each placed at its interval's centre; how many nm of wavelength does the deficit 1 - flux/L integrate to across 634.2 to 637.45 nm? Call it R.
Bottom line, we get 0.193 nm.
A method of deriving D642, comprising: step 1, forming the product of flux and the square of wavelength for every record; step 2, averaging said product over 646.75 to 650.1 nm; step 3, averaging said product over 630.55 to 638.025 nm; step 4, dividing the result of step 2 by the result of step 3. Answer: 1.1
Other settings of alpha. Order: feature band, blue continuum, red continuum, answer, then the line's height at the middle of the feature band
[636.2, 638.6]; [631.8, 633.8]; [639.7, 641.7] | 0.089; 257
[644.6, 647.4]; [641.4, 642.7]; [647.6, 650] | -0.069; 255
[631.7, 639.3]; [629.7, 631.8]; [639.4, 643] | 0.295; 260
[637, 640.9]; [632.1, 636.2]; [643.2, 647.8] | 0.064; 255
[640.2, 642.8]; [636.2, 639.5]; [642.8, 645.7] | 0.025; 257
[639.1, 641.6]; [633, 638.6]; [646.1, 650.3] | -0.005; 251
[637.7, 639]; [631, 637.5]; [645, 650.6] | 0.030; 253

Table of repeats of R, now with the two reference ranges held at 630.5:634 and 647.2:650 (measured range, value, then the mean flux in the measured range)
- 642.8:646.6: -0.076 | 263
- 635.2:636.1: 0.045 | 247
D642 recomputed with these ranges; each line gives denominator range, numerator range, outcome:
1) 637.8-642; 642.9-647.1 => 1.07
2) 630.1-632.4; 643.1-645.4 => 1.05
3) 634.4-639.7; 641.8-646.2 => 1.09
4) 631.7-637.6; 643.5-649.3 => 1.08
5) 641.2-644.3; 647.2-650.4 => 1.01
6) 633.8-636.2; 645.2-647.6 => 1.12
